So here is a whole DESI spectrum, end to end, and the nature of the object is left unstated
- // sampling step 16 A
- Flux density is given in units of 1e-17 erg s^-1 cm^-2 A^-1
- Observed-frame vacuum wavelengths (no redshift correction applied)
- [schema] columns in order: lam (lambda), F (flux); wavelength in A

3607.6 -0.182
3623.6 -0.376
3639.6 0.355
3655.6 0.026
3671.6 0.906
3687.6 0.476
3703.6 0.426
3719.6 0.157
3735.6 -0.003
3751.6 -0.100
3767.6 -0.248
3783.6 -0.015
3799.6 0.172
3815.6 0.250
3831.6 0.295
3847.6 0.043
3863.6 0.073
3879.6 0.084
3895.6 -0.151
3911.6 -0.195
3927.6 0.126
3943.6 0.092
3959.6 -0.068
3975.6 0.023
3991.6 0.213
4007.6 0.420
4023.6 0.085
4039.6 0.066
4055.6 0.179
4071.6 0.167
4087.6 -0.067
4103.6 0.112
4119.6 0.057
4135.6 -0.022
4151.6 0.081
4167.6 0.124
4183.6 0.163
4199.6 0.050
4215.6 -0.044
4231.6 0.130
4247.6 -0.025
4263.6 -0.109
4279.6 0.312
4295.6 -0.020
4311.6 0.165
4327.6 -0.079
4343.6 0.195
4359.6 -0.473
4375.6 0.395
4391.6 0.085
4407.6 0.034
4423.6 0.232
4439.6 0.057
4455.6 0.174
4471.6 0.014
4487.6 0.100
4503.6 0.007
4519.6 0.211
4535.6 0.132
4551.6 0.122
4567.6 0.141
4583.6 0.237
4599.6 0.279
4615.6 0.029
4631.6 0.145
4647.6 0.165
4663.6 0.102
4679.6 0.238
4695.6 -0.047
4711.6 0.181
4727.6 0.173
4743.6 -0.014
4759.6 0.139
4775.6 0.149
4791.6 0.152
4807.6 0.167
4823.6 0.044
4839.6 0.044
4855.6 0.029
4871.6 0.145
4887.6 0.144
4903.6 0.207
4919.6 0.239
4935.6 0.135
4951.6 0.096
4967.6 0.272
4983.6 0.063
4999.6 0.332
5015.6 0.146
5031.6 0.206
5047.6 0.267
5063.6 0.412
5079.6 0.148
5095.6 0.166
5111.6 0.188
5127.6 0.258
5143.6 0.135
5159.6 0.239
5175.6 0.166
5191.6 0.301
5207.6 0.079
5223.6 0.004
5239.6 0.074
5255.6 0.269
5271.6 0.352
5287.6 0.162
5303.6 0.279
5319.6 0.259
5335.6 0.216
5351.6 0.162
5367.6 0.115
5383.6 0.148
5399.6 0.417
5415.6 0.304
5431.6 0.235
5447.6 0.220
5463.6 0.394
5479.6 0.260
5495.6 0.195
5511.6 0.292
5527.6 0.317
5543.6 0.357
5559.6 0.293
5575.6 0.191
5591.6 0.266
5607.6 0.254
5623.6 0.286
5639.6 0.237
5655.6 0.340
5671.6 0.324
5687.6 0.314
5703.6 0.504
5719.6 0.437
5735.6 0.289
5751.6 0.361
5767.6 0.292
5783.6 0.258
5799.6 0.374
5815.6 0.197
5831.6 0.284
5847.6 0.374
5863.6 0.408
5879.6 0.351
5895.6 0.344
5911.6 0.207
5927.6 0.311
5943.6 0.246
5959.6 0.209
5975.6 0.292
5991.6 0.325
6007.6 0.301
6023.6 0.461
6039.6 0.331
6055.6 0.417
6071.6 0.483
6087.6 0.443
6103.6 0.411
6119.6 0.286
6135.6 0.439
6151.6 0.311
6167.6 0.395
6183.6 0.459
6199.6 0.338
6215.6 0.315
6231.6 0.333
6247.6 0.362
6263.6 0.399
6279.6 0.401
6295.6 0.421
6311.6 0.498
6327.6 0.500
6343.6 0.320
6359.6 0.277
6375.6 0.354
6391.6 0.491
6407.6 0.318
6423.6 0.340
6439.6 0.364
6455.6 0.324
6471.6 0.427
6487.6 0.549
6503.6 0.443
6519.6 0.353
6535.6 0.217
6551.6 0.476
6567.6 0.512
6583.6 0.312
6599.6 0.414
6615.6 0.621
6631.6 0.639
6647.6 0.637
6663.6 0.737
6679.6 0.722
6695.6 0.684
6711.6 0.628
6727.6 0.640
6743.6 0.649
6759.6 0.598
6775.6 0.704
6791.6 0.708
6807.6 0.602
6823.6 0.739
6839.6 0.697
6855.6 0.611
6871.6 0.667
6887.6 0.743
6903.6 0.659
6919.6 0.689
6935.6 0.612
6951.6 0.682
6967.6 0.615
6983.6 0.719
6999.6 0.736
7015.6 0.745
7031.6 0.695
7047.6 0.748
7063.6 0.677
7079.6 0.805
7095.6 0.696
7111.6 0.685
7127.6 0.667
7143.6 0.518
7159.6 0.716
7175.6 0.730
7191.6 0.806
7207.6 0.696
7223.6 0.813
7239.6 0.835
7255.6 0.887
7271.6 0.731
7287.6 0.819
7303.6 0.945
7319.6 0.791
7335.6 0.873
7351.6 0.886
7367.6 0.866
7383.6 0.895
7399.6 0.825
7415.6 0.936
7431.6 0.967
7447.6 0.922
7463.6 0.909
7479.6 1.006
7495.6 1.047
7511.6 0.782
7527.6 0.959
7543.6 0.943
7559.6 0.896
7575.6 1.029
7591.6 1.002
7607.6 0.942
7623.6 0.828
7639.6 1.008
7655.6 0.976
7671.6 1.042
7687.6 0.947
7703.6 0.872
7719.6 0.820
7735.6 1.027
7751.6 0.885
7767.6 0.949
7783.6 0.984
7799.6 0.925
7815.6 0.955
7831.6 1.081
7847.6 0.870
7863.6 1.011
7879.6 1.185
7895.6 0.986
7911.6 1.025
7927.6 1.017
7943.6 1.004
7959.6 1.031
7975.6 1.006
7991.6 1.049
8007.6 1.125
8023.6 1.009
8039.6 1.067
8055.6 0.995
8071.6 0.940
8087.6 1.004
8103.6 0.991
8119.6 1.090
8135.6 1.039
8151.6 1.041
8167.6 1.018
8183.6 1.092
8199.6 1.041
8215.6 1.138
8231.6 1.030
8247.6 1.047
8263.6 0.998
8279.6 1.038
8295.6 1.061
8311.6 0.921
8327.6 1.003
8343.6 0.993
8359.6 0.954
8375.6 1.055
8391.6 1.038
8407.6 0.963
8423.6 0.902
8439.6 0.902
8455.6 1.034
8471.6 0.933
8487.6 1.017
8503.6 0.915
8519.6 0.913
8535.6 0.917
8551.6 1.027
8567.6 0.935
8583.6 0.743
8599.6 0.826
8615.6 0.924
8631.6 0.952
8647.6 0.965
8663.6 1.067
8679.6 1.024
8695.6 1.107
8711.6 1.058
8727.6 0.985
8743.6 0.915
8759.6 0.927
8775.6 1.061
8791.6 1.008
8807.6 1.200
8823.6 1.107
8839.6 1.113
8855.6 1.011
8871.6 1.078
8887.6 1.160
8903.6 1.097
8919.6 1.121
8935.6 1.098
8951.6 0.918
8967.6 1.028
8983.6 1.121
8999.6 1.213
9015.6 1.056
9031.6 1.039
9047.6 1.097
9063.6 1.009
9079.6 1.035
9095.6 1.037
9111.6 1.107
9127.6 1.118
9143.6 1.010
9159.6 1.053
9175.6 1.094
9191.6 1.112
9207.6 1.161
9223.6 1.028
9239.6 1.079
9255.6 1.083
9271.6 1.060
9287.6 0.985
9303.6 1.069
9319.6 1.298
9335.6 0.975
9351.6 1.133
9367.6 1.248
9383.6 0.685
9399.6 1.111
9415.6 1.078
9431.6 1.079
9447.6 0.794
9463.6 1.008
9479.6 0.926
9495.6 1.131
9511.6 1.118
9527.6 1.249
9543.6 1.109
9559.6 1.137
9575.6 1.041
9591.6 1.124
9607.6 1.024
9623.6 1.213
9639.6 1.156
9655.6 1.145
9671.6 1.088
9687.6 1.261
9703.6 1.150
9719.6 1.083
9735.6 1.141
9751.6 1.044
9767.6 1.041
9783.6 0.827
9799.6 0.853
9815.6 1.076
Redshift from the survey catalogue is 0.66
